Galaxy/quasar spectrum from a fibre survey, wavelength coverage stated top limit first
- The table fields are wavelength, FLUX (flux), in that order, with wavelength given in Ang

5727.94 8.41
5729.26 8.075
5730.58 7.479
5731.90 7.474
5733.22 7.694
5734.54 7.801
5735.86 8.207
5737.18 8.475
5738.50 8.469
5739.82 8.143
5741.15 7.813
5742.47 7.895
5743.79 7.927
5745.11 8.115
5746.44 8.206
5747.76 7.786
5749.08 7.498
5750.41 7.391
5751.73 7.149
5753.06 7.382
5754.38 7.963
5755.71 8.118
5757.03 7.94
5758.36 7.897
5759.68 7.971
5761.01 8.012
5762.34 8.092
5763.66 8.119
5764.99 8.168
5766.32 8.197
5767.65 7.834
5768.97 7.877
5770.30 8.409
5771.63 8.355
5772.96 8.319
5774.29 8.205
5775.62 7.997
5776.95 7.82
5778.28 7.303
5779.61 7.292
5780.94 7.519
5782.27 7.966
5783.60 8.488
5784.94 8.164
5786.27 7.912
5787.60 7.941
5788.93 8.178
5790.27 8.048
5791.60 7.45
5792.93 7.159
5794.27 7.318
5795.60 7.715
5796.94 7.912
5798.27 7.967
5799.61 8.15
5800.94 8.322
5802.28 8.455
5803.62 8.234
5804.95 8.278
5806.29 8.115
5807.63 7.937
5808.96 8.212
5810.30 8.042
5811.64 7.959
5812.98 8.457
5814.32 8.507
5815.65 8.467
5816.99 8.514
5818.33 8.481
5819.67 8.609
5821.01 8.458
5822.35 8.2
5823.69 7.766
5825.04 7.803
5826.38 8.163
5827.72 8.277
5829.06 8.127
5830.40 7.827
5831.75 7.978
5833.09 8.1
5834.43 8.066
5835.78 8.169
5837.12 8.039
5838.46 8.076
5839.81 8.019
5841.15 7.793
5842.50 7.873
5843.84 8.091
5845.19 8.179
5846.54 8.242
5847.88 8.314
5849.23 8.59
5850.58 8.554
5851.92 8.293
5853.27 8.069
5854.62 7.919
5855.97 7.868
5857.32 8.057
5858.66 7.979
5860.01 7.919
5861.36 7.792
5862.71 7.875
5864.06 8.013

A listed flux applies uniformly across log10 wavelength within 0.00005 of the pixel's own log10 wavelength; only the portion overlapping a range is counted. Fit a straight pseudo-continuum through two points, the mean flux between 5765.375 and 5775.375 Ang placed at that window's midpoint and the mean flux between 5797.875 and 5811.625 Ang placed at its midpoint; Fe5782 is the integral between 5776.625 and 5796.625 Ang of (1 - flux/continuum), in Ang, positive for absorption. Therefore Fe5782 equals 1.0 Ang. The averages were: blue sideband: 8.16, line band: 7.75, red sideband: 8.16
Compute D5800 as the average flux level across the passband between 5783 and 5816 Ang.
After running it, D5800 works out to 8.05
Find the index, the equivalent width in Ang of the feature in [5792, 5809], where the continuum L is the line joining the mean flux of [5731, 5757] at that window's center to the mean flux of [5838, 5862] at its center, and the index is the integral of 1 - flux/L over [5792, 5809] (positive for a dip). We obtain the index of 0.04 Ang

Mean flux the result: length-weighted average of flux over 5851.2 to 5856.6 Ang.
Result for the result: 8.05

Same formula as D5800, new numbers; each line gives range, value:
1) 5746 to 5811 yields 7.93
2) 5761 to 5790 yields 8.01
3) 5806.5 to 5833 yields 8.2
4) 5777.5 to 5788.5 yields 7.83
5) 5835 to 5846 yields 8.03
